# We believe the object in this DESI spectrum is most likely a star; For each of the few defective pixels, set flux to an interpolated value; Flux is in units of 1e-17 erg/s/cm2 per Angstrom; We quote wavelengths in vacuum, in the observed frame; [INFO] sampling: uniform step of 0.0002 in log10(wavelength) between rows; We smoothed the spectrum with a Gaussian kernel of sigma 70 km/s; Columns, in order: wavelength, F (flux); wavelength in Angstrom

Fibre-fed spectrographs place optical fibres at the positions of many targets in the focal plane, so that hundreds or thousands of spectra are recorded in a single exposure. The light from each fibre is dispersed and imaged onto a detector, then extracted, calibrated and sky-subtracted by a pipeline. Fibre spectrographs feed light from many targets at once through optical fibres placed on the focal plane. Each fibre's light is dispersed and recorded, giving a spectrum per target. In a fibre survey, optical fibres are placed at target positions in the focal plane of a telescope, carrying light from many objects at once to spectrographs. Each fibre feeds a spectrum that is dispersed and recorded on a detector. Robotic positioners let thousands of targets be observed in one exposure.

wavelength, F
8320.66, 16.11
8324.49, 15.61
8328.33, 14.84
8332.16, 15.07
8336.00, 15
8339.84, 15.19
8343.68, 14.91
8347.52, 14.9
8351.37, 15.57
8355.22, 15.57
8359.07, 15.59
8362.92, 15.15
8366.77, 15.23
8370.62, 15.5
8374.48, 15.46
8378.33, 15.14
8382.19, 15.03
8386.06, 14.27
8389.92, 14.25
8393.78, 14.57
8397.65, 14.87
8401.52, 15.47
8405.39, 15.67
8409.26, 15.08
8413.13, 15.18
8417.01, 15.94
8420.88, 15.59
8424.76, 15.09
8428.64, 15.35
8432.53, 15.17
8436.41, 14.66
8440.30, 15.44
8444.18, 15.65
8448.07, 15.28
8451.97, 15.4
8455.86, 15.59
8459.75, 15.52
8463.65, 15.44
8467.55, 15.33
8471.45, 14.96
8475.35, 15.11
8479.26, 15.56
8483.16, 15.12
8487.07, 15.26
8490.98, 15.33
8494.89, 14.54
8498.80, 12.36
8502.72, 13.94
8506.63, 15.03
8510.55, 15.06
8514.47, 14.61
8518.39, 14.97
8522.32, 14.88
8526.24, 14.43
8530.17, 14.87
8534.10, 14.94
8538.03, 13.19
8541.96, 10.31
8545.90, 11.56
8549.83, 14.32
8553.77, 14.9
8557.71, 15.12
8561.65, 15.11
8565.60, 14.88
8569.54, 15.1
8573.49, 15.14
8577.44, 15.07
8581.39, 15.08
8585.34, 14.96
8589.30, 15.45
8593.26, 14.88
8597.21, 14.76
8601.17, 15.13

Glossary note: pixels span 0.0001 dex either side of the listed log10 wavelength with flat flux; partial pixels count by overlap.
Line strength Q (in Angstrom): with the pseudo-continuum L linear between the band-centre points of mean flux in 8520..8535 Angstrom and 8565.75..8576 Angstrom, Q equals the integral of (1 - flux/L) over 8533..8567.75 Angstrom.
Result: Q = 2.7 Angstrom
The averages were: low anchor 14.8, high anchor 15.1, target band 13.8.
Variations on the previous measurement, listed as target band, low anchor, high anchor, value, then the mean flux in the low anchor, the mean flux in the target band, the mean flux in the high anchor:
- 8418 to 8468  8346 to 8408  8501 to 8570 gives -1.96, 15.1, 15.4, 14.3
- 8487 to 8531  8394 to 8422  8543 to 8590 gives 0.91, 15.3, 14.6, 14.6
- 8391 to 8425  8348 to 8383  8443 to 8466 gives 0.33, 15.4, 15.3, 15.5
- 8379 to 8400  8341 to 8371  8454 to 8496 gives 0.87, 15.3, 14.6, 15.3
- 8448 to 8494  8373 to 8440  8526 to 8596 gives -1.52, 15.1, 15.3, 14.4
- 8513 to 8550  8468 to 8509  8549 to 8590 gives 2.77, 14.7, 13.8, 15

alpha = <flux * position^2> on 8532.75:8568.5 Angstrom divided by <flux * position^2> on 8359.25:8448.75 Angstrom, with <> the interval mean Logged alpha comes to 0.9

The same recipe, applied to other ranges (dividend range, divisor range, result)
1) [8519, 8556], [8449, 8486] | 0.91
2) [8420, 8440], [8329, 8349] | 1.03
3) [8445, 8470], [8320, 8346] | 1.05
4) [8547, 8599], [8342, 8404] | 1.04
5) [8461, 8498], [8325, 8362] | 1.03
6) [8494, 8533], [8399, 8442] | 0.97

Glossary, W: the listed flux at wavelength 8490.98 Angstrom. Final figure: 15.33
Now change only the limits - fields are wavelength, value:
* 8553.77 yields 14.9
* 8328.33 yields 14.84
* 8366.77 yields 15.23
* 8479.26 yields 15.56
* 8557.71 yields 15.12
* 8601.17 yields 15.13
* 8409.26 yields 15.08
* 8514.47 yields 14.61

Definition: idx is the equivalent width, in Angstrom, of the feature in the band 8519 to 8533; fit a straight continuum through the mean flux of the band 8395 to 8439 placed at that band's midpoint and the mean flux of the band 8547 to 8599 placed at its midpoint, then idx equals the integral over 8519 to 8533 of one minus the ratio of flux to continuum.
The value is 0.2 Angstrom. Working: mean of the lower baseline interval 15.3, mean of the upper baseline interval 14.9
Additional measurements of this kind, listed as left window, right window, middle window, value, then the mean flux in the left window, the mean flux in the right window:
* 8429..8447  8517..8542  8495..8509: 0.6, 15.2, 14.2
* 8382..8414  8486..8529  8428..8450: -0.7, 14.9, 14.6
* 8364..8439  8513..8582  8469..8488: -0.6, 15.1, 14.3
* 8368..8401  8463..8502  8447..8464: -0.7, 14.9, 14.9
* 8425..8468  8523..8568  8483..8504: 0.5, 15.3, 14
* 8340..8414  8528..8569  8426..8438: -0.3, 15.1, 14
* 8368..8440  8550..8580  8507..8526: 0.2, 15.1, 15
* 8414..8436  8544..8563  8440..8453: -0.2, 15.4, 14.2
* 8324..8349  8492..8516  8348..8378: -0.9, 15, 14.3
